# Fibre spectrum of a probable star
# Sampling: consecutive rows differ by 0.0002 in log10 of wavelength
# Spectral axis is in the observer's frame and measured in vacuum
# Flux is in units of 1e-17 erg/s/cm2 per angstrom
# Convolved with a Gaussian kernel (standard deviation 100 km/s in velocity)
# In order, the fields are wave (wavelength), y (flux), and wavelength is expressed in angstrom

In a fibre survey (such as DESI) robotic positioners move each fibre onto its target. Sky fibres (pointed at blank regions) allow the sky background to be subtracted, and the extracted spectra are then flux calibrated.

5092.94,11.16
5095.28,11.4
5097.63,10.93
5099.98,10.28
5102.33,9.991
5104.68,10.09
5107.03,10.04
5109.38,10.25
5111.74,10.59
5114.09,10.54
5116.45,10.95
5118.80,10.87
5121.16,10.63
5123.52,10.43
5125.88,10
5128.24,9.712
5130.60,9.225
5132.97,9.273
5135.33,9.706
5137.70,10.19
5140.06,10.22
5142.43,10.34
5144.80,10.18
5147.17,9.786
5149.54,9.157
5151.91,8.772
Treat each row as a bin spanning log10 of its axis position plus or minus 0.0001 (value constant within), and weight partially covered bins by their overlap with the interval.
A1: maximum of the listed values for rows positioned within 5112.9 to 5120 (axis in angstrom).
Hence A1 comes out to 10.95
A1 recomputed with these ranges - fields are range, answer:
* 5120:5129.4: 10.63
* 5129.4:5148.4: 10.34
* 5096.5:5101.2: 10.93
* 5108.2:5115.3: 10.59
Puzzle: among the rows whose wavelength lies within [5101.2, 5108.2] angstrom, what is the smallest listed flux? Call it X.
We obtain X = 9.991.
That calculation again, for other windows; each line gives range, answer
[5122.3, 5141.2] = 9.225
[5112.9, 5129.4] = 9.712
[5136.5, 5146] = 10.18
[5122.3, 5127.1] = 10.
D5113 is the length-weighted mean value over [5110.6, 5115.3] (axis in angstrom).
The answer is 10.6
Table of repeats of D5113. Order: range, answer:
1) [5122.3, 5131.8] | 9.84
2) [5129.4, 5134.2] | 9.26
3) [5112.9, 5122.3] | 10.8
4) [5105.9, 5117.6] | 10.5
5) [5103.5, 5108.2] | 10.1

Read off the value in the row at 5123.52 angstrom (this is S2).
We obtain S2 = 10.43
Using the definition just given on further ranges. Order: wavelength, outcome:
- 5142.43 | 10.34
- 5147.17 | 9.786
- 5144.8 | 10.18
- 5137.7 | 10.19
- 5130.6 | 9.225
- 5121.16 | 10.63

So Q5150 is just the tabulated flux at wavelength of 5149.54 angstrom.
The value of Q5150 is 9.157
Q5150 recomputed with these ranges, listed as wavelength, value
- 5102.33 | 9.991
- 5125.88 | 10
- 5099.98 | 10.28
